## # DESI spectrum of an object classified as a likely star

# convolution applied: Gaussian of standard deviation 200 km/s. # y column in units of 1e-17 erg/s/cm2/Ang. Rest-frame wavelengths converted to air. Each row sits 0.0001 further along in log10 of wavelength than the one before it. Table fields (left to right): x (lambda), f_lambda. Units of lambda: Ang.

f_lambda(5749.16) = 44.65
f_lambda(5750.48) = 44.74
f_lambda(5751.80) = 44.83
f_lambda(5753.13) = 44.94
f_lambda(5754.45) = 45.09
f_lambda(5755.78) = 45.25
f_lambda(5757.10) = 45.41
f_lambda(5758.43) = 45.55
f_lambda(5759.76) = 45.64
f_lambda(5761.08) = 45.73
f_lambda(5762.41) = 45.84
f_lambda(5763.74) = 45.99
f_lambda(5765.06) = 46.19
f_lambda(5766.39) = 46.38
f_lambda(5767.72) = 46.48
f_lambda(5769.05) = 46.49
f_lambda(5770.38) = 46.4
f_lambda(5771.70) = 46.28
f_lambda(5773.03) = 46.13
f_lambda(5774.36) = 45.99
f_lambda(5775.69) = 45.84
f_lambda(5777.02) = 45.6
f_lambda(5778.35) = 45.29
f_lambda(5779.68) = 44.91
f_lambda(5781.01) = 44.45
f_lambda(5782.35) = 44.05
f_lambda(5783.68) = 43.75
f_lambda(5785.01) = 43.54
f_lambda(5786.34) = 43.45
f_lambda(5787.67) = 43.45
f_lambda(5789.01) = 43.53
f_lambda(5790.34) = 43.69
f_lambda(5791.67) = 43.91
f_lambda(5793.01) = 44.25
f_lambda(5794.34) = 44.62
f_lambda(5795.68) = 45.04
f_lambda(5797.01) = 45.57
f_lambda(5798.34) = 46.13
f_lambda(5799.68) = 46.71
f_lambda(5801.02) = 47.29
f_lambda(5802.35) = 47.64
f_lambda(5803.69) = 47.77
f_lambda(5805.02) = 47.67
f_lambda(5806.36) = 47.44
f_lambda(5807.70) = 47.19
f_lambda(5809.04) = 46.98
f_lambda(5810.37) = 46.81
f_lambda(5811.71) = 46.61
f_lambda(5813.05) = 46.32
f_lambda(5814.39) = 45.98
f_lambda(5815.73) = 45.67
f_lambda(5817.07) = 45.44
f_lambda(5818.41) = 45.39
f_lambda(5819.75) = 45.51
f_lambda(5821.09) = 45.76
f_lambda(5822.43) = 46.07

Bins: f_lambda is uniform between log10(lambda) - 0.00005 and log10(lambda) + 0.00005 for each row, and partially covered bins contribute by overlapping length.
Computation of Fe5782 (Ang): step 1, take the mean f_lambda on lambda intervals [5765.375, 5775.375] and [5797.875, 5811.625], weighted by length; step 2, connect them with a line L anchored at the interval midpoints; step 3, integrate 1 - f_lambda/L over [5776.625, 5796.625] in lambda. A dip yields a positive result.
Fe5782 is 1.1 Ang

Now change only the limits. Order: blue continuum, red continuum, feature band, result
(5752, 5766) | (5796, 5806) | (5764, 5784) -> 0.2 Ang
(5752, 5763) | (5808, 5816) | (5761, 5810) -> 0.3 Ang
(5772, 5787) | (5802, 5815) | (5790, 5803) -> 0.2 Ang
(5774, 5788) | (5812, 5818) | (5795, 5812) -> -0.5 Ang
